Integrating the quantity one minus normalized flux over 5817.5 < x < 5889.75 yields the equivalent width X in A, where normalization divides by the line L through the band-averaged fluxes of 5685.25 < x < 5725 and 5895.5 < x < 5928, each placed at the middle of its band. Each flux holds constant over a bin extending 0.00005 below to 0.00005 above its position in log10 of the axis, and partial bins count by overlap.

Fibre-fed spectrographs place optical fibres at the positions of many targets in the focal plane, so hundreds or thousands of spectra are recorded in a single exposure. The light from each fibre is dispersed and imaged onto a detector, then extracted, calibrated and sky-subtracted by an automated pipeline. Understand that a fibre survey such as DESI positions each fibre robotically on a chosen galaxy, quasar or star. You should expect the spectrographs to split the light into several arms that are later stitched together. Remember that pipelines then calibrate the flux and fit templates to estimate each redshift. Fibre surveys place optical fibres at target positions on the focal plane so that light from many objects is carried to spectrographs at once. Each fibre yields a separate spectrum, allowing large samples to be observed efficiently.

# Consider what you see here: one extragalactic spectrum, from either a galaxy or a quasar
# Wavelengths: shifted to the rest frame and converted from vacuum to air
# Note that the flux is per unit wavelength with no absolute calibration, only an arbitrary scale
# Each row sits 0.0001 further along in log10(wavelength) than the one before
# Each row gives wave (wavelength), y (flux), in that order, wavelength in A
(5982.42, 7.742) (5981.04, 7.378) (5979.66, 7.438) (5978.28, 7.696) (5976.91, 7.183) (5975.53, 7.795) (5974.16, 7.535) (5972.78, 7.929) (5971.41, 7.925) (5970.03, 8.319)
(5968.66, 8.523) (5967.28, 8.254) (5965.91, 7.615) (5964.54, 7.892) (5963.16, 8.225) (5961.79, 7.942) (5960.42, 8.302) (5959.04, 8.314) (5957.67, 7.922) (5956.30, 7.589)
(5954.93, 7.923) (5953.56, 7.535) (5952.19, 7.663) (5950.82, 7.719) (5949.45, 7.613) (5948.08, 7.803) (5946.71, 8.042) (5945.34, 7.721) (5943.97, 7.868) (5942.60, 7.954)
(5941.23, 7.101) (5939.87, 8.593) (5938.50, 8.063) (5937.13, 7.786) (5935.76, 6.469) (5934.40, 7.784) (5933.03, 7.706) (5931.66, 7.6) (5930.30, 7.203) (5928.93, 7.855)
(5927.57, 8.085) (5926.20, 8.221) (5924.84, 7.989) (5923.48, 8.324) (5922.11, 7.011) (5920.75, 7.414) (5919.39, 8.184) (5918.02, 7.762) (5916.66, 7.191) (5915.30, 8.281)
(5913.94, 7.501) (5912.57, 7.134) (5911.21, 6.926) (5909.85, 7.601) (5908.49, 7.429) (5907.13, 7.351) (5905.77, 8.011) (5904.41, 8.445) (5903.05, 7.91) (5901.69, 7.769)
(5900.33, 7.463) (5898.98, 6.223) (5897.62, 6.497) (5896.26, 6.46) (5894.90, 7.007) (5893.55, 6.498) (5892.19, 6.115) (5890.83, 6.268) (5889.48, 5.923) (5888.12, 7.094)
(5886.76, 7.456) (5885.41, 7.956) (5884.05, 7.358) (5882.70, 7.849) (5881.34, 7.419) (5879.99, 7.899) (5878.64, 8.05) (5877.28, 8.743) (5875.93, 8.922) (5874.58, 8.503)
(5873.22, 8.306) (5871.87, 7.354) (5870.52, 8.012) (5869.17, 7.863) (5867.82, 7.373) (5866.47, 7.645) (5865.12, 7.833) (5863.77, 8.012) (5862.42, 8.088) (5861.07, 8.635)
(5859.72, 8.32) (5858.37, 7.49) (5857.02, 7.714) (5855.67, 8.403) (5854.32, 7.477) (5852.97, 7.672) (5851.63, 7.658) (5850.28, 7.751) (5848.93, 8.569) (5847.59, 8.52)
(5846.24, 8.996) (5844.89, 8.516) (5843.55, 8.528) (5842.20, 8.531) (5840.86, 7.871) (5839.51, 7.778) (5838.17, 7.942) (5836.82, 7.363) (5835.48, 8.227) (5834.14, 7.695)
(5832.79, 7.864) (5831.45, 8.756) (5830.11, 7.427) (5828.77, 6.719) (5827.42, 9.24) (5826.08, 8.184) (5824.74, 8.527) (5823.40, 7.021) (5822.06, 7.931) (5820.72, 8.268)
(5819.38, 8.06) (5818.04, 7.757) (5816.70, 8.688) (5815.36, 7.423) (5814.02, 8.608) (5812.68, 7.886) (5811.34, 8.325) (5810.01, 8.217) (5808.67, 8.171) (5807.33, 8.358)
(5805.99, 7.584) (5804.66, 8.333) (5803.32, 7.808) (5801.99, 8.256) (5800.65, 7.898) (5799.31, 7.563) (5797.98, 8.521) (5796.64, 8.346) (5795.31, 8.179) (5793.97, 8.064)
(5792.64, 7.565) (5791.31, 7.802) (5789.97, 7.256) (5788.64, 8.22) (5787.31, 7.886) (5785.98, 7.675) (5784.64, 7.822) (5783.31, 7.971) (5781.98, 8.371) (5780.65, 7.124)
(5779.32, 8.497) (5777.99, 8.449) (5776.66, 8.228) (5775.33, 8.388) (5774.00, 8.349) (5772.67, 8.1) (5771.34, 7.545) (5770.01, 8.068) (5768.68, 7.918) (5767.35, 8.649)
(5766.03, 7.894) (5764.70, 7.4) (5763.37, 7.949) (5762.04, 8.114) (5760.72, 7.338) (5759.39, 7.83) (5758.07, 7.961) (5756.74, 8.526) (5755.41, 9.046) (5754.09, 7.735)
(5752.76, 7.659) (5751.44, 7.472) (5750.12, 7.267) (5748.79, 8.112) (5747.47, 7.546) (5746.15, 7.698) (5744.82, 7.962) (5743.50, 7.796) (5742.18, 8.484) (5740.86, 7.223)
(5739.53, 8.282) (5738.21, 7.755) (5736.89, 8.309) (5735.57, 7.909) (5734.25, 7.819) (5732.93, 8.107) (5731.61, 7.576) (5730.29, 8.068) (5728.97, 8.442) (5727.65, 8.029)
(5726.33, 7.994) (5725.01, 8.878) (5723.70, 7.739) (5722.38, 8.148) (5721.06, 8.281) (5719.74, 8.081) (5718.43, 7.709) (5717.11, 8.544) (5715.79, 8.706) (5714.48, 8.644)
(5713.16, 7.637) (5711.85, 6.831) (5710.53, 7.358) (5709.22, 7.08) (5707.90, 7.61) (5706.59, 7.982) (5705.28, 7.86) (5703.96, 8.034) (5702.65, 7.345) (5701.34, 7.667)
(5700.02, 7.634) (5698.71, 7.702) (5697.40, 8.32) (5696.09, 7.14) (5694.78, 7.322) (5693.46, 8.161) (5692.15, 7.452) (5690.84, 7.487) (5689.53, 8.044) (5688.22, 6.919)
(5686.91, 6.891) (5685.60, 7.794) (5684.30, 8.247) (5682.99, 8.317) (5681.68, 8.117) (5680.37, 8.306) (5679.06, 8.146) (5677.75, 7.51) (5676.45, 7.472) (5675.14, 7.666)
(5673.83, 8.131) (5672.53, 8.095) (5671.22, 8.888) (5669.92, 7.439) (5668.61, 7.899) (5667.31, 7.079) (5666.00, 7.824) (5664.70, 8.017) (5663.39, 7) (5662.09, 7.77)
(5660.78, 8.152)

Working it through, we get -3.4 A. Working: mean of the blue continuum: 7.76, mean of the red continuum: 7.54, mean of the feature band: 7.96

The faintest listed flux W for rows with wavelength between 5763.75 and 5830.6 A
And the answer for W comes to 6.719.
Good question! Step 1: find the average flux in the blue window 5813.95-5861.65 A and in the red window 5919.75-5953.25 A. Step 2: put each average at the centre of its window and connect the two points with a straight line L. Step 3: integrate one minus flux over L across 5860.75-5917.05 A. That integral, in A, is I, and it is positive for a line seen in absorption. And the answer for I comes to 2.58 A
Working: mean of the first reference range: 8.05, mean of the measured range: 7.53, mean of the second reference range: 7.74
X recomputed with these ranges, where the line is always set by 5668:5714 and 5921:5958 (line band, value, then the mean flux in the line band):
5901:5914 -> 0.2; 7.61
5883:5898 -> 1.8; 6.82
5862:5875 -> -0.2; 7.88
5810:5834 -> -0.9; 8.04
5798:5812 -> -0.6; 8.08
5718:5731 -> -0.7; 8.14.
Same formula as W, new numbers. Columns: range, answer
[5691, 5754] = 6.831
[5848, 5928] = 5.923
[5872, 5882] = 7.419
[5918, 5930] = 7.011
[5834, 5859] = 7.363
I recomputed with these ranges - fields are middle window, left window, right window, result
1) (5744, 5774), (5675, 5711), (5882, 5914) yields -1.51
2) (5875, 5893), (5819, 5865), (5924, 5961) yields 1.07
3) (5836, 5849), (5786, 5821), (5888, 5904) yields -1.29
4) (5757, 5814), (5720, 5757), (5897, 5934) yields -0.89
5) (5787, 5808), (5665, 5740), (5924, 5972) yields -0.30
